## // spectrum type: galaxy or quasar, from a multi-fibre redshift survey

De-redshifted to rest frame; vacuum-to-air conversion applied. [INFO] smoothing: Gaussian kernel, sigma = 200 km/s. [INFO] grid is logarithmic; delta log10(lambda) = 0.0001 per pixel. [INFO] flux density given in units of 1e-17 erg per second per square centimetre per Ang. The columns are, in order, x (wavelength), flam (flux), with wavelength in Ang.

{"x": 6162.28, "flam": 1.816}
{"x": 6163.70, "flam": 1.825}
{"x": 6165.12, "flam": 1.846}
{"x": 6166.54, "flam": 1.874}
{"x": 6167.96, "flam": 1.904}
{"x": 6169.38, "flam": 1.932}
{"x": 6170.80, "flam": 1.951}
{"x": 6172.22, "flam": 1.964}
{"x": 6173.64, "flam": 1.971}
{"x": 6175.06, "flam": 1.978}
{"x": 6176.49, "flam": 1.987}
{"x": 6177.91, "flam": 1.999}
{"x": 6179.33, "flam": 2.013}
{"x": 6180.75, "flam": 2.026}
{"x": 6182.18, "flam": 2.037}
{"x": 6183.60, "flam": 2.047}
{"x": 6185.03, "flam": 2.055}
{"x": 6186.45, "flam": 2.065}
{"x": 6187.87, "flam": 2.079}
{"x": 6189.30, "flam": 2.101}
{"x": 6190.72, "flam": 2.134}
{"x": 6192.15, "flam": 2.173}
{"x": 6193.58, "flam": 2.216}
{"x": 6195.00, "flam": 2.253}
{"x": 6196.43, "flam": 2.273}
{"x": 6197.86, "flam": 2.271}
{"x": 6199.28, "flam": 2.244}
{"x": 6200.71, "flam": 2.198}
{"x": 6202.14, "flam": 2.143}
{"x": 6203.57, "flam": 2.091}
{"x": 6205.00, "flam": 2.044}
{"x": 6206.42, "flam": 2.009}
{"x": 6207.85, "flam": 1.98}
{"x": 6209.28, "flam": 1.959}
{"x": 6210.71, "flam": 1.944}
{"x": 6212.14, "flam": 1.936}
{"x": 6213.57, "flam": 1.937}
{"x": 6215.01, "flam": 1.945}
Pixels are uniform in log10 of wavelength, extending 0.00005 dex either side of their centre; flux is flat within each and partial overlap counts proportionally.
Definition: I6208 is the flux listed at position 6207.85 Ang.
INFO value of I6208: 1.98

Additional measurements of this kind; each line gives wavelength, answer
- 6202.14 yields 2.143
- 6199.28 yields 2.244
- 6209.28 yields 1.959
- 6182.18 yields 2.037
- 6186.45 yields 2.065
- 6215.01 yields 1.945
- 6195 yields 2.253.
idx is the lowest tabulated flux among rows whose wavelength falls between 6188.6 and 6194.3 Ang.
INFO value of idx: 2.101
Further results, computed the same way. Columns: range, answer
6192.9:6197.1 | 2.216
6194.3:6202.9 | 2.143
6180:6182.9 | 2.026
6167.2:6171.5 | 1.904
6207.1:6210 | 1.959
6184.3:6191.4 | 2.055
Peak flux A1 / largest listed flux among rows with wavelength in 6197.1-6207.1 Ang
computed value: 2.271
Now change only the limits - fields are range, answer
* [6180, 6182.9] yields 2.037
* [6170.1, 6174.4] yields 1.971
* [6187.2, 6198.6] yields 2.273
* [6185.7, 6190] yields 2.101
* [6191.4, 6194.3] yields 2.216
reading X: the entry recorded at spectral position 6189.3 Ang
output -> 2.101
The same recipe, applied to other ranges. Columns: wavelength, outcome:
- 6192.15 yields 2.173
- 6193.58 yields 2.216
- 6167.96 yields 1.904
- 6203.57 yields 2.091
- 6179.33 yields 2.013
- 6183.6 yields 2.047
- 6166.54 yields 1.874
